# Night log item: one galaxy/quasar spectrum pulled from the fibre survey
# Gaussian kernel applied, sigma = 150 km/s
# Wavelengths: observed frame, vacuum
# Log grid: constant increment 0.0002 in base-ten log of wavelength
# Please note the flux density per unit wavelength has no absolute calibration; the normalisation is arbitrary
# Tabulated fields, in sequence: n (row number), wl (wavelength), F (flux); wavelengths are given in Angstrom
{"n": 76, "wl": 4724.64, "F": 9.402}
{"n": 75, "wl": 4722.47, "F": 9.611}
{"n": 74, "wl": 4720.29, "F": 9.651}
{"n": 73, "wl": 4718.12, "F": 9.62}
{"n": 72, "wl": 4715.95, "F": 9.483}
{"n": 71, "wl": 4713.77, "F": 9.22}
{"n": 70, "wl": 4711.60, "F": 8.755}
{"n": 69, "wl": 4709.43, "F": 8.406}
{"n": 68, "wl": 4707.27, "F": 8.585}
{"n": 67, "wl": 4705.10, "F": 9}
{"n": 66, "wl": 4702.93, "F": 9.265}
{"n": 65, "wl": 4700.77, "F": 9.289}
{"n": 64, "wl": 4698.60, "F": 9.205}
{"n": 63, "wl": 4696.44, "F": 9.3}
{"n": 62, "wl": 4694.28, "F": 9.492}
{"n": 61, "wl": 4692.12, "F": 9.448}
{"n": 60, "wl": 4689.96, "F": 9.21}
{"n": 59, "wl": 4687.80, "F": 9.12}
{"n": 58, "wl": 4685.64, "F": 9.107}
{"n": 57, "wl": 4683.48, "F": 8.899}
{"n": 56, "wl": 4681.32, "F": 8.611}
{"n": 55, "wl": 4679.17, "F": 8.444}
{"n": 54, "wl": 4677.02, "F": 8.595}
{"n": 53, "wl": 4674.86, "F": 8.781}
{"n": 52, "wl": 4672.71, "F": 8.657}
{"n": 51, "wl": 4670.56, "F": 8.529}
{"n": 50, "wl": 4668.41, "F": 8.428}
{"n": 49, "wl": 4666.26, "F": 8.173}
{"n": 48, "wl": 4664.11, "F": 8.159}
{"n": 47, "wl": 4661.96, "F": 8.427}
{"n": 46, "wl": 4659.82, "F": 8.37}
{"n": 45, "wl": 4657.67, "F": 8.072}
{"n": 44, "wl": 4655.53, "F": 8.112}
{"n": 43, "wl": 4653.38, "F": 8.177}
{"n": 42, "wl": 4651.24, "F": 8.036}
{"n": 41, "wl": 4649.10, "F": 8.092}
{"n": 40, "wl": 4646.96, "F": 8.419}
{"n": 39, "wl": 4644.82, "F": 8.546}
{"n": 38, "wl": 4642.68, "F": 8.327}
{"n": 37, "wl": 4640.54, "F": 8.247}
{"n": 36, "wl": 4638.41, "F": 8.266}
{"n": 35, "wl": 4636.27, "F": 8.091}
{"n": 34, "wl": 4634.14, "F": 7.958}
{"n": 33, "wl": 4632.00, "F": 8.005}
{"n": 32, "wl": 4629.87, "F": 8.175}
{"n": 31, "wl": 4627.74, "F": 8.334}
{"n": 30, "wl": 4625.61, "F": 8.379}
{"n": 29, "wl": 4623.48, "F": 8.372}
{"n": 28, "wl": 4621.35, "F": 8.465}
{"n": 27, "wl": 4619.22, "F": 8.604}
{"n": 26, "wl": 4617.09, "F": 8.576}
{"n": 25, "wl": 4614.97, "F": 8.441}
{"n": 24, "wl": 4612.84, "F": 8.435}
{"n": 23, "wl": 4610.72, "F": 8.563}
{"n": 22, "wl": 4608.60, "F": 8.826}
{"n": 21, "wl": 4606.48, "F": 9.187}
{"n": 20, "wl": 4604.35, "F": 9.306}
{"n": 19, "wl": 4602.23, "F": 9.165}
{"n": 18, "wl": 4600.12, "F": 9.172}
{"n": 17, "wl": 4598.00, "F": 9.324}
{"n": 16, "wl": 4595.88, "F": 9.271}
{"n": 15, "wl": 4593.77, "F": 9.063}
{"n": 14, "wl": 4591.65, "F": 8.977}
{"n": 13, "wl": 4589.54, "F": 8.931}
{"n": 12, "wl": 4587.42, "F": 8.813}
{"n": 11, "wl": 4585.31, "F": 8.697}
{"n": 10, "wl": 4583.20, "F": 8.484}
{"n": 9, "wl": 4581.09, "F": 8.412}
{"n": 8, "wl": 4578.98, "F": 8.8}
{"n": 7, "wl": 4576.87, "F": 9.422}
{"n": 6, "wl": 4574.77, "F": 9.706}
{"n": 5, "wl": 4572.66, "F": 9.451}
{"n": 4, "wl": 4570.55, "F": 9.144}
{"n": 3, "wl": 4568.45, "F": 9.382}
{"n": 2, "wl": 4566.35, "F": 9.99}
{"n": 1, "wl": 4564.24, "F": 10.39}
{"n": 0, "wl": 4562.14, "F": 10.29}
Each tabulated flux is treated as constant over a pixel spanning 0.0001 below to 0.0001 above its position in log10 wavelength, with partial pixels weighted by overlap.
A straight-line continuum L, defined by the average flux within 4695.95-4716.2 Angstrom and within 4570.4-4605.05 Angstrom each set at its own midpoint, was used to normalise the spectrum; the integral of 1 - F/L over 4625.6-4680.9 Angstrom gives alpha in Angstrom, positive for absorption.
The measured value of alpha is 4.5 Angstrom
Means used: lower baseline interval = 9.06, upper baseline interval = 9.02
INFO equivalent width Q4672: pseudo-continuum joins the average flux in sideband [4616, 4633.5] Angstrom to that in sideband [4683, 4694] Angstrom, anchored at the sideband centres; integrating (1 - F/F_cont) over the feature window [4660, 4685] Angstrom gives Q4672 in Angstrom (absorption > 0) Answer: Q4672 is 1.3 Angstrom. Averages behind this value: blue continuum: 8.35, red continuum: 9.19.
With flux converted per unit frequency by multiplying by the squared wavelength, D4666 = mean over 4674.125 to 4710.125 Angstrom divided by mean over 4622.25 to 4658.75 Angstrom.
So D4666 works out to 1.1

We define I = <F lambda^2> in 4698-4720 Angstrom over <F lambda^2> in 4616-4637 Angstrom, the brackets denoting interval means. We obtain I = 1.1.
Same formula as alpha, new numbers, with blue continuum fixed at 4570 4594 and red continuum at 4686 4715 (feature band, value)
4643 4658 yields 1.38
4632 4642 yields 1.00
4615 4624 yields 0.51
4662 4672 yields 0.80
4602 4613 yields 0.09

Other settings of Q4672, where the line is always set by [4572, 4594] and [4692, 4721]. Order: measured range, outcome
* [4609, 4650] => 3.20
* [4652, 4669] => 1.62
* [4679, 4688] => 0.29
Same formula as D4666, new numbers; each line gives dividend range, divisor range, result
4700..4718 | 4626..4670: 1.13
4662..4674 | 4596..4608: 0.94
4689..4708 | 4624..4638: 1.16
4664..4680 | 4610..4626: 1.02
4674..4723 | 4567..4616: 1.06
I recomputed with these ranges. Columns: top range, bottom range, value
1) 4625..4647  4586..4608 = 0.92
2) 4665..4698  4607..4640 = 1.08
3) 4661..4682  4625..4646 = 1.05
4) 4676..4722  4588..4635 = 1.08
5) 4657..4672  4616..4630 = 1.00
